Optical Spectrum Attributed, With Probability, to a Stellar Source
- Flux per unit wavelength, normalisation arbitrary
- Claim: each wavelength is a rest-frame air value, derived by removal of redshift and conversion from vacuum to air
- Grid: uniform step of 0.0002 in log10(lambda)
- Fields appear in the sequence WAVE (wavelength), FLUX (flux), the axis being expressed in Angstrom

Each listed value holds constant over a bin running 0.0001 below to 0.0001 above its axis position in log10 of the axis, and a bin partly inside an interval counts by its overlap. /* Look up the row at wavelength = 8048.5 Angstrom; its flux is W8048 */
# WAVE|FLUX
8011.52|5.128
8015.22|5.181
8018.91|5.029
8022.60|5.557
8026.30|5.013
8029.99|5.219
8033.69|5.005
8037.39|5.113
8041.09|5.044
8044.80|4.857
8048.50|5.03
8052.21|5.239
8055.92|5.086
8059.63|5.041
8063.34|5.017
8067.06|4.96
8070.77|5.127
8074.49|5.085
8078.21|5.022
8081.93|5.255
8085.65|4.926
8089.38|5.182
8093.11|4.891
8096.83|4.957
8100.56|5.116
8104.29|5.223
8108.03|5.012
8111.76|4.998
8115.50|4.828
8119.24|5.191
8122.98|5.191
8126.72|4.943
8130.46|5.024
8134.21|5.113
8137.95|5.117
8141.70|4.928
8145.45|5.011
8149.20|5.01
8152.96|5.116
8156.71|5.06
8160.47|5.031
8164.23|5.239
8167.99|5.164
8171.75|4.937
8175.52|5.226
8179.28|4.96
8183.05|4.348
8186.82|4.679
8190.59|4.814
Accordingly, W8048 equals 5.03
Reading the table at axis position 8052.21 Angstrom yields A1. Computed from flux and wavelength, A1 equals 5.239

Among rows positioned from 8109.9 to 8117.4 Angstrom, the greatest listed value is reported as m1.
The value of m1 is 4.998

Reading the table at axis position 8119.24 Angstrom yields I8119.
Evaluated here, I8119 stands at 5.191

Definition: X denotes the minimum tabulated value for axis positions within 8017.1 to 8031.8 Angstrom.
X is 5.013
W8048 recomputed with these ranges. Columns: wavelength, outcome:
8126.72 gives 4.943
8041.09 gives 5.044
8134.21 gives 5.113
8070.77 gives 5.127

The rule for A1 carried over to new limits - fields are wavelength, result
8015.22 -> 5.181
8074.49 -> 5.085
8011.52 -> 5.128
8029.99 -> 5.219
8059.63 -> 5.041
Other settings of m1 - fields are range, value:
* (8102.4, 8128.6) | 5.223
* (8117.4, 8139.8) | 5.191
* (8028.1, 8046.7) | 5.219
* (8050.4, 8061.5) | 5.239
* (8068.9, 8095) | 5.255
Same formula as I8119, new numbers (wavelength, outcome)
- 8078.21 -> 5.022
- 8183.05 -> 4.348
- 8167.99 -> 5.164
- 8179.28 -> 4.96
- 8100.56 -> 5.116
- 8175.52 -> 5.226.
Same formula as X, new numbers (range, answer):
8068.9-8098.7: 4.891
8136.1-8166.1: 4.928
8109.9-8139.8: 4.828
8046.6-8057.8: 5.03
